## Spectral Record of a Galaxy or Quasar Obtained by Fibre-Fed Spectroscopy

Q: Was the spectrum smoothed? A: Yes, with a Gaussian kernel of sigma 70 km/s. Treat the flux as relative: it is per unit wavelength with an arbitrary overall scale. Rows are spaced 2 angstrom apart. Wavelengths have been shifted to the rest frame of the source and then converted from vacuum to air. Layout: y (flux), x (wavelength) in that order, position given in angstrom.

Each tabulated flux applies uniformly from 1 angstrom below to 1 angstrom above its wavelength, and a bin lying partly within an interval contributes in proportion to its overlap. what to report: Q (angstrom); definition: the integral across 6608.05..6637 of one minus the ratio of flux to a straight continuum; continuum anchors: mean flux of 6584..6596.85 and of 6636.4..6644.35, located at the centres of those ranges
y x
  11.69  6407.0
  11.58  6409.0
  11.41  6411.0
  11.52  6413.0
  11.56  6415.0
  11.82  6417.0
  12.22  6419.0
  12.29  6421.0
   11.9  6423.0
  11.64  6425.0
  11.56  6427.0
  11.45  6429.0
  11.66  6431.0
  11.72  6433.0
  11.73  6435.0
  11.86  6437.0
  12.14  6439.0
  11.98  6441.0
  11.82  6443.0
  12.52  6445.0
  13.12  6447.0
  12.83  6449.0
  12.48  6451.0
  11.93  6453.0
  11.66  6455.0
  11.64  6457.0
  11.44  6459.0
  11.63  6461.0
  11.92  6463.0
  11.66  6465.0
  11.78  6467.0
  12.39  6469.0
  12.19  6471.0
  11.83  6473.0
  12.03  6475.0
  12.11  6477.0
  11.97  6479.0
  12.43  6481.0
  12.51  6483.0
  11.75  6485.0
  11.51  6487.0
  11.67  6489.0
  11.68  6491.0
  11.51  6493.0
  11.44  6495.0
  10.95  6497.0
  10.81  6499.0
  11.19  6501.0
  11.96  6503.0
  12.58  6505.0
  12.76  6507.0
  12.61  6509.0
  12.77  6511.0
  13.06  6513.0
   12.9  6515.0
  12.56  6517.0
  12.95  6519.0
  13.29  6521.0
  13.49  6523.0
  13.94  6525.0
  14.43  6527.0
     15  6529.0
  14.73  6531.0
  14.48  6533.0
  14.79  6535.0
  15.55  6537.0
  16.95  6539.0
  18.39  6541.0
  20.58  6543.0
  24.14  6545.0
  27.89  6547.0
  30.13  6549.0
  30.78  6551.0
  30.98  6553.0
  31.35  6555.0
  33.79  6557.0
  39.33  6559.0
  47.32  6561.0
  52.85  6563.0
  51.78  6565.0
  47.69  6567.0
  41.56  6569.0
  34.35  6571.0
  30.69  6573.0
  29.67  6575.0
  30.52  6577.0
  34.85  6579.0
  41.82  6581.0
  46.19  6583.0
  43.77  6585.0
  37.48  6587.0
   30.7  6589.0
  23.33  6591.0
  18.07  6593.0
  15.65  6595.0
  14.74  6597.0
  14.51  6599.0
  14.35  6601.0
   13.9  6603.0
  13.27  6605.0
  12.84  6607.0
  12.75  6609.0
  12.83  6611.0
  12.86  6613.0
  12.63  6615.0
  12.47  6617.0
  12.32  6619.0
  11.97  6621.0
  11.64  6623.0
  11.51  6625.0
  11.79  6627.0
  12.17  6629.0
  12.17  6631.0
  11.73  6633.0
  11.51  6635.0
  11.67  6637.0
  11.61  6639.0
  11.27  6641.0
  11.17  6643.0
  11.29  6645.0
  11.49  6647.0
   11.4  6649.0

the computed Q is 7.93 angstrom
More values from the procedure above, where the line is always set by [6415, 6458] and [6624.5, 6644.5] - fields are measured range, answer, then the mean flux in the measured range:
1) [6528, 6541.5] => -4.31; 15.6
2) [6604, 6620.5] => -1.45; 12.7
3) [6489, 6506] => 0.52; 11.5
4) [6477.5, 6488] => -0.11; 12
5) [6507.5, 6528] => -2.31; 13.2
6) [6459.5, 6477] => 0.01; 11.9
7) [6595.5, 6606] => -2.25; 14.2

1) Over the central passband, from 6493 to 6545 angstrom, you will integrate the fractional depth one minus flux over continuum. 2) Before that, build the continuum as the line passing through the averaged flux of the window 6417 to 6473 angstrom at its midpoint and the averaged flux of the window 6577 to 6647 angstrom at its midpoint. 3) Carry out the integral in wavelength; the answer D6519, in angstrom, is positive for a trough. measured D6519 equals 2.5 angstrom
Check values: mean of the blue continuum 12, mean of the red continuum 17.8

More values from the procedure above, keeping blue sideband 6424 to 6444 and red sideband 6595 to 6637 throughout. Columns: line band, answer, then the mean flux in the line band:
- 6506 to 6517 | -0.56 angstrom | 12.8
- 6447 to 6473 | -0.23 angstrom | 12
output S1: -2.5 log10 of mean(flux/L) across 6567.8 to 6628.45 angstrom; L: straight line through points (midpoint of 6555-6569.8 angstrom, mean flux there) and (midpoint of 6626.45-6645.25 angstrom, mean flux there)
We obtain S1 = 0.31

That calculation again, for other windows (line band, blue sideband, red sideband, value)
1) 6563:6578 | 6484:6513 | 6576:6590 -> -0.16 mag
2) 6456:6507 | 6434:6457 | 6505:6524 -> 0.07 mag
